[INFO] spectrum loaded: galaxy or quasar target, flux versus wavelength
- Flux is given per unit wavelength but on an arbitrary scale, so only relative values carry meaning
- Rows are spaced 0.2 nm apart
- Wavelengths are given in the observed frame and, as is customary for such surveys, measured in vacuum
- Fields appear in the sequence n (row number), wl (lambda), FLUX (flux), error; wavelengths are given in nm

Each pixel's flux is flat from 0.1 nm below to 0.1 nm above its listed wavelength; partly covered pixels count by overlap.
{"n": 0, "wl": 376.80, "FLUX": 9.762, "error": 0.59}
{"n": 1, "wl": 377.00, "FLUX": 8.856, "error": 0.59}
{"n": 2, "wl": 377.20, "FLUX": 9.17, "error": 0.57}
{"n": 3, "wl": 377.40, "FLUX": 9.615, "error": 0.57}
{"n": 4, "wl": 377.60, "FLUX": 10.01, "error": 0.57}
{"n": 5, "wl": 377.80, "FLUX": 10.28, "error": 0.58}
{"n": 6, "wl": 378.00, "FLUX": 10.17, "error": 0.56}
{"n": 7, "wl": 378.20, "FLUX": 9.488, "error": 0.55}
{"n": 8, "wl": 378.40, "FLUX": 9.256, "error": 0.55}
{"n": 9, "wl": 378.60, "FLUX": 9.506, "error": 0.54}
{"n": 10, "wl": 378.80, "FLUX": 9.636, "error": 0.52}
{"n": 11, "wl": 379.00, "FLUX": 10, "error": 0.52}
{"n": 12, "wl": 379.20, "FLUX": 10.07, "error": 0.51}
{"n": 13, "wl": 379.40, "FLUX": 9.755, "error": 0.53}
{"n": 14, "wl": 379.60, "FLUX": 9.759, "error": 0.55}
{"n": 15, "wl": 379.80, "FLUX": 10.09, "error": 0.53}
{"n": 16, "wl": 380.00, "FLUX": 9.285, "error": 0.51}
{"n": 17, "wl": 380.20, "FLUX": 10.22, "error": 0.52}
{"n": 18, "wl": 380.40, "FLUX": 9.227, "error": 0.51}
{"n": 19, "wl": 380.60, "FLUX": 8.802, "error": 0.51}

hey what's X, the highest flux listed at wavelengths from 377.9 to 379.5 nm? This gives 10.17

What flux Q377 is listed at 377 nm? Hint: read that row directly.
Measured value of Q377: 8.856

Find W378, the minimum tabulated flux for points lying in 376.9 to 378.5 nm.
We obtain 8.856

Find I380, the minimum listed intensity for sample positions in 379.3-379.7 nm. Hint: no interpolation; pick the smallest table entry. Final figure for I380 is 9.755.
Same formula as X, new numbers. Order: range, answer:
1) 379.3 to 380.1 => 10.09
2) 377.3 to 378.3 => 10.28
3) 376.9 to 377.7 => 10.01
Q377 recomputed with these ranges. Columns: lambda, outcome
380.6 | 8.802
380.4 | 9.227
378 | 10.17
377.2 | 9.17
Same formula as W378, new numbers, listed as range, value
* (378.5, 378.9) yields 9.506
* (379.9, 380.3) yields 9.285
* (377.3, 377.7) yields 9.615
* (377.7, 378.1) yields 10.17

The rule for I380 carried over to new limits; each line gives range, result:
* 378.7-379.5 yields 9.636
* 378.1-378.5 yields 9.256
